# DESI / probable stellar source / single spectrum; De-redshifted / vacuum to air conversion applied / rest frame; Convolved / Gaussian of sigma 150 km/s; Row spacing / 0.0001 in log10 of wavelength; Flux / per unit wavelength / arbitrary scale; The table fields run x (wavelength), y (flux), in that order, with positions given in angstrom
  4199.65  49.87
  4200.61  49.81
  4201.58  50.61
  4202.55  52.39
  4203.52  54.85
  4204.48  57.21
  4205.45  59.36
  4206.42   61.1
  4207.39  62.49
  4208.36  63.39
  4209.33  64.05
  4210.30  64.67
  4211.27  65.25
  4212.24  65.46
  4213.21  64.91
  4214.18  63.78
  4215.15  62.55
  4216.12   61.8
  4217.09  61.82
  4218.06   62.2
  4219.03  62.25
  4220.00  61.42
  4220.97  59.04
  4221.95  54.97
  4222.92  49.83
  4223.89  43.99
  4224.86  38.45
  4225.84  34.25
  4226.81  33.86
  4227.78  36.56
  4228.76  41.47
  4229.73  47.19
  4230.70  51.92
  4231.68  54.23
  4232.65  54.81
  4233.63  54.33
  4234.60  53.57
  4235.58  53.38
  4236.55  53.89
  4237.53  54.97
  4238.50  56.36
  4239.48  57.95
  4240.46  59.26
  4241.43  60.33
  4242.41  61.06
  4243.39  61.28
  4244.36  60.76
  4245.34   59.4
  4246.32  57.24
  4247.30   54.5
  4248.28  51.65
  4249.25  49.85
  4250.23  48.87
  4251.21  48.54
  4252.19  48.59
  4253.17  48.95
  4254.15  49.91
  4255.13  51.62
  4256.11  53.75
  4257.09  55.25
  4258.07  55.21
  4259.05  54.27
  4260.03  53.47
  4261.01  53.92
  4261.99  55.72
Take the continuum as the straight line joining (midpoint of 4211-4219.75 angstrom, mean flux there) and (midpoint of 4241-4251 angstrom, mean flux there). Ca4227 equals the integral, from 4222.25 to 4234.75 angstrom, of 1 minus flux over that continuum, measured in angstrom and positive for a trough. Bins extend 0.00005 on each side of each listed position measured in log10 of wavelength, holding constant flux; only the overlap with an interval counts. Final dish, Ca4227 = 3.0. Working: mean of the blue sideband 63.3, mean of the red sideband 56.2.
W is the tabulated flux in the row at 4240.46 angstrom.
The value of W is 59.26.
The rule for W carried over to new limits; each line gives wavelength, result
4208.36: 63.39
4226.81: 33.86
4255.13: 51.62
